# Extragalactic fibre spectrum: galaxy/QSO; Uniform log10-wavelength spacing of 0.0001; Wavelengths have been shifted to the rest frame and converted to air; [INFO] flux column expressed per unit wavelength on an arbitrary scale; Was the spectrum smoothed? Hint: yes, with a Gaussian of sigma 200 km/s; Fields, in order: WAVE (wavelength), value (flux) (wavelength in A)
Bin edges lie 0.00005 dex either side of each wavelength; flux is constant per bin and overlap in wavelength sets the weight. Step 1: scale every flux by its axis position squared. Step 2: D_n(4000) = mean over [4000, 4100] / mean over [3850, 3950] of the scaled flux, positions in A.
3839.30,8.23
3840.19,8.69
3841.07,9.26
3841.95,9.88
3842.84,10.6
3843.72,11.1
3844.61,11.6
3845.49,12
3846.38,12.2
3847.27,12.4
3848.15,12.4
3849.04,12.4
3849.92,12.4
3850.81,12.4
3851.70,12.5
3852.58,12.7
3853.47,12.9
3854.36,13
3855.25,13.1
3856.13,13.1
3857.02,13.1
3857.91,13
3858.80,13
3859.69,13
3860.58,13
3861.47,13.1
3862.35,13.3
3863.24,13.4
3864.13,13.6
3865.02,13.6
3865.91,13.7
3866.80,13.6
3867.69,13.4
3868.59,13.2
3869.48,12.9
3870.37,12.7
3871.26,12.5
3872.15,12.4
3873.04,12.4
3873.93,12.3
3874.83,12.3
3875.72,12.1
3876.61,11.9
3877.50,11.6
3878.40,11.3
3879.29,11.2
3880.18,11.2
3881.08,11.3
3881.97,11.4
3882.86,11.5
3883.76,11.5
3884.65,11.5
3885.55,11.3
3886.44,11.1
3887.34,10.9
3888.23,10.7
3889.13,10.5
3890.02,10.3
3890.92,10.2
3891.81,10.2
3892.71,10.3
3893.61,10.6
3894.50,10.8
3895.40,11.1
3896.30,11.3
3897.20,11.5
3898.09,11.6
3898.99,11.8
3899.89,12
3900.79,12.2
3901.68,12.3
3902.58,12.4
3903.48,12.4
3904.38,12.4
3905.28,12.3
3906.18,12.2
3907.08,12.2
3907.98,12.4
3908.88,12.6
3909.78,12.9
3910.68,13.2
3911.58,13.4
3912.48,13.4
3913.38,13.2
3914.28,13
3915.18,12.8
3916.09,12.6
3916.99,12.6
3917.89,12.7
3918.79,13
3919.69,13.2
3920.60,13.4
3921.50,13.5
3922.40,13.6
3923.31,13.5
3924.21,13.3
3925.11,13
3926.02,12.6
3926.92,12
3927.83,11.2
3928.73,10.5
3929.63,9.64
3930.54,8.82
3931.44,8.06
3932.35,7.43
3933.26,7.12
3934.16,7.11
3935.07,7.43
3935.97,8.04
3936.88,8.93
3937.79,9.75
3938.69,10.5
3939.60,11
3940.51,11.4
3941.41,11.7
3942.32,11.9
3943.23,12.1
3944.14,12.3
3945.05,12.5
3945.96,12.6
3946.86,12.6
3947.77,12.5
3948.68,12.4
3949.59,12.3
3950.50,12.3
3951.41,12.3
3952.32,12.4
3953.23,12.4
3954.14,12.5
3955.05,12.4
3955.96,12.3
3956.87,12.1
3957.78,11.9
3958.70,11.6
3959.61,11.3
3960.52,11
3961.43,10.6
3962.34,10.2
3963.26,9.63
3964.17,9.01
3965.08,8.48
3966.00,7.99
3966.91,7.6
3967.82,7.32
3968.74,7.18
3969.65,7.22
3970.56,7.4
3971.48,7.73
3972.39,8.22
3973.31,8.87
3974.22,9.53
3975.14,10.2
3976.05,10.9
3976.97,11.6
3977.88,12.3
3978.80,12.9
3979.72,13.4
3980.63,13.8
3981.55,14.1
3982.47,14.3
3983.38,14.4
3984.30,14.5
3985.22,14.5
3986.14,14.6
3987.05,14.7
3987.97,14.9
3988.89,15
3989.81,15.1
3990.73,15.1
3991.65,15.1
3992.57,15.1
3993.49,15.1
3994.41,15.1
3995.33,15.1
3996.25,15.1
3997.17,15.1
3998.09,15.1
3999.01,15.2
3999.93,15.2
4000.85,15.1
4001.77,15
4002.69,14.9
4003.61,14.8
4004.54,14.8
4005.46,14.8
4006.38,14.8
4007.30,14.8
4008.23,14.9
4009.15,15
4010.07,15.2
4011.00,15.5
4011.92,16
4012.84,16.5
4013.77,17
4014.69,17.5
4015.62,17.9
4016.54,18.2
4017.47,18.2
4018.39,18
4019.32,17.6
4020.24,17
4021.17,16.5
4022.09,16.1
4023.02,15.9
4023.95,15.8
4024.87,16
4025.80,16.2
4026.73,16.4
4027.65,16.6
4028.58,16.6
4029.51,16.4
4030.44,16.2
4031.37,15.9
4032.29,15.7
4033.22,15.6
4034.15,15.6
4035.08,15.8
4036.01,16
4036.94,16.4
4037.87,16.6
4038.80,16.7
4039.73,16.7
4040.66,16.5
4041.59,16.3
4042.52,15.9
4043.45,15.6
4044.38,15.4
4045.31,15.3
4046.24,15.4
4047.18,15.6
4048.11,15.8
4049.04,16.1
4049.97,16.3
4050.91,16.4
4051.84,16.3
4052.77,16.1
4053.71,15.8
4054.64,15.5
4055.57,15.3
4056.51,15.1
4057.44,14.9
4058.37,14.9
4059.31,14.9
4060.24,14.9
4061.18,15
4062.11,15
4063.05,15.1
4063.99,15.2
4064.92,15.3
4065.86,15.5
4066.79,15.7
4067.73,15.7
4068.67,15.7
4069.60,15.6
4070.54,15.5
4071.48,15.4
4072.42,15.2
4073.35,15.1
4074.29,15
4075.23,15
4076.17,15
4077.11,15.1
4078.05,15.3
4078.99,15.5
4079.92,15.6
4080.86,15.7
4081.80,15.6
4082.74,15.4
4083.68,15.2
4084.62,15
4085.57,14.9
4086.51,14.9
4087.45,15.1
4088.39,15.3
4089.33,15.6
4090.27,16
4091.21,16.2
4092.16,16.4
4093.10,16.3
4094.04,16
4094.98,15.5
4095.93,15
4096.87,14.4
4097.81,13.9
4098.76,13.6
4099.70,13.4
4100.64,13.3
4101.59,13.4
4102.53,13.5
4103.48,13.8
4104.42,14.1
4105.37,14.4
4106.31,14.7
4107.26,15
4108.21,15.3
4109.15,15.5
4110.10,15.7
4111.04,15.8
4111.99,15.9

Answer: 1.4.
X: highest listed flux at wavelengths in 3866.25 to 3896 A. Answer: 13.6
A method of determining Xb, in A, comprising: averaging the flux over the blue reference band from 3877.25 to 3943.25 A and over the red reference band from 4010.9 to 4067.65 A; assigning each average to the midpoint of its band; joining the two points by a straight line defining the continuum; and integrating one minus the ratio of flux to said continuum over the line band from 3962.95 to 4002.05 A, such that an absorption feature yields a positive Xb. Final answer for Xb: 4.7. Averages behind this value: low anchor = 11.4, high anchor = 16.1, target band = 12.4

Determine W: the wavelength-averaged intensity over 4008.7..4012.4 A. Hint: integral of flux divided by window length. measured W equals 15.5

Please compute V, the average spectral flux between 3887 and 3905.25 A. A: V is 11.3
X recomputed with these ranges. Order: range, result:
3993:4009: 15.2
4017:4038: 18.2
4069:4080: 15.6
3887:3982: 14.1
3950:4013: 16.5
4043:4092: 16.4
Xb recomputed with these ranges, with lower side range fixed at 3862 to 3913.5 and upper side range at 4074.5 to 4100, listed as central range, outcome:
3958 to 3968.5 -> 2.9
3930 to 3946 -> 3.7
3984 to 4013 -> -2.6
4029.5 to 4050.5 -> -2.2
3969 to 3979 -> 2.9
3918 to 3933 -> 1.2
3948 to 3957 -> 0.5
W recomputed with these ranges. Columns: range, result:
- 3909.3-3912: 13.2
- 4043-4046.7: 15.4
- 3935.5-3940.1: 9.65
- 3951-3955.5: 12.4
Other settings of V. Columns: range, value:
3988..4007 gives 15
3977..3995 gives 14.4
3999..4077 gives 15.8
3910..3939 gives 11.3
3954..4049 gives 14.2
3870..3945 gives 11.5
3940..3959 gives 12.2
